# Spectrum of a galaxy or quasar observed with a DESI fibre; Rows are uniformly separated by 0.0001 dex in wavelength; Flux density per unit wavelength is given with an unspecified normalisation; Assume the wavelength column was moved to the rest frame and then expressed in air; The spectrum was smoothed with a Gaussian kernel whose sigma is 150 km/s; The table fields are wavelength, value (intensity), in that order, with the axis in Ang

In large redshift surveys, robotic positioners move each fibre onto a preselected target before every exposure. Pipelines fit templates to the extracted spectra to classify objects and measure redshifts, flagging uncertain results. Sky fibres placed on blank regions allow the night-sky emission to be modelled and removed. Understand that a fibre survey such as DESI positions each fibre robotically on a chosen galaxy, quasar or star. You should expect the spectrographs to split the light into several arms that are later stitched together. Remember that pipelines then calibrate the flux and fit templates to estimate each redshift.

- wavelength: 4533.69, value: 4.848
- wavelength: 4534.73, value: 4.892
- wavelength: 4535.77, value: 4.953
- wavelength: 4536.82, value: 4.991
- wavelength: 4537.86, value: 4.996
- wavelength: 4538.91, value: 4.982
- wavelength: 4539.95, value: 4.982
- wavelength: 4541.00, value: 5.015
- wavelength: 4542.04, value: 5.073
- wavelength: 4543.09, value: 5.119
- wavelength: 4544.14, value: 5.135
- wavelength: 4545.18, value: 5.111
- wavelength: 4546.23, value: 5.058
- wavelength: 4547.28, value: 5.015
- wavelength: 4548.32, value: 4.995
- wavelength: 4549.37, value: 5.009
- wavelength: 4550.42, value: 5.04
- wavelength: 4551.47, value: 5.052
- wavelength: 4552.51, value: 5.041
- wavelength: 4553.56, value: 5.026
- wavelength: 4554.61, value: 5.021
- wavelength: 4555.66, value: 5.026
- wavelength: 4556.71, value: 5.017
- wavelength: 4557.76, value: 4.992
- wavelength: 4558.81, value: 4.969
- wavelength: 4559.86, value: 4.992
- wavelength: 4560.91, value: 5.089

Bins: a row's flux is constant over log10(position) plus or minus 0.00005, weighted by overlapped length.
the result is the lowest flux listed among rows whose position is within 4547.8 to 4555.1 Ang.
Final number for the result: 4.995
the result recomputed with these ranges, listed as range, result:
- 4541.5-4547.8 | 5.015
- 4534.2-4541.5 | 4.892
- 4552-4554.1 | 5.026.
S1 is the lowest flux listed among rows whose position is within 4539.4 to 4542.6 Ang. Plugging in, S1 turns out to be 4.982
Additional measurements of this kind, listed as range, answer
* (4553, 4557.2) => 5.017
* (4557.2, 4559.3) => 4.969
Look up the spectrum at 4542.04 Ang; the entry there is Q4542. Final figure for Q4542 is 5.073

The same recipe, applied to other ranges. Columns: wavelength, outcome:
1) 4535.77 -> 4.953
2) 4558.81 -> 4.969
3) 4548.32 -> 4.995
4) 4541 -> 5.015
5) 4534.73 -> 4.892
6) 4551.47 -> 5.052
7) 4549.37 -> 5.009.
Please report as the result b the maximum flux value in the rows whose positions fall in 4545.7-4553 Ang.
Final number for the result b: 5.058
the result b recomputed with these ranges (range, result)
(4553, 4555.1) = 5.026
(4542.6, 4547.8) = 5.135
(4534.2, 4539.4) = 4.996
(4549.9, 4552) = 5.052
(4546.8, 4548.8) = 5.015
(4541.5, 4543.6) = 5.119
